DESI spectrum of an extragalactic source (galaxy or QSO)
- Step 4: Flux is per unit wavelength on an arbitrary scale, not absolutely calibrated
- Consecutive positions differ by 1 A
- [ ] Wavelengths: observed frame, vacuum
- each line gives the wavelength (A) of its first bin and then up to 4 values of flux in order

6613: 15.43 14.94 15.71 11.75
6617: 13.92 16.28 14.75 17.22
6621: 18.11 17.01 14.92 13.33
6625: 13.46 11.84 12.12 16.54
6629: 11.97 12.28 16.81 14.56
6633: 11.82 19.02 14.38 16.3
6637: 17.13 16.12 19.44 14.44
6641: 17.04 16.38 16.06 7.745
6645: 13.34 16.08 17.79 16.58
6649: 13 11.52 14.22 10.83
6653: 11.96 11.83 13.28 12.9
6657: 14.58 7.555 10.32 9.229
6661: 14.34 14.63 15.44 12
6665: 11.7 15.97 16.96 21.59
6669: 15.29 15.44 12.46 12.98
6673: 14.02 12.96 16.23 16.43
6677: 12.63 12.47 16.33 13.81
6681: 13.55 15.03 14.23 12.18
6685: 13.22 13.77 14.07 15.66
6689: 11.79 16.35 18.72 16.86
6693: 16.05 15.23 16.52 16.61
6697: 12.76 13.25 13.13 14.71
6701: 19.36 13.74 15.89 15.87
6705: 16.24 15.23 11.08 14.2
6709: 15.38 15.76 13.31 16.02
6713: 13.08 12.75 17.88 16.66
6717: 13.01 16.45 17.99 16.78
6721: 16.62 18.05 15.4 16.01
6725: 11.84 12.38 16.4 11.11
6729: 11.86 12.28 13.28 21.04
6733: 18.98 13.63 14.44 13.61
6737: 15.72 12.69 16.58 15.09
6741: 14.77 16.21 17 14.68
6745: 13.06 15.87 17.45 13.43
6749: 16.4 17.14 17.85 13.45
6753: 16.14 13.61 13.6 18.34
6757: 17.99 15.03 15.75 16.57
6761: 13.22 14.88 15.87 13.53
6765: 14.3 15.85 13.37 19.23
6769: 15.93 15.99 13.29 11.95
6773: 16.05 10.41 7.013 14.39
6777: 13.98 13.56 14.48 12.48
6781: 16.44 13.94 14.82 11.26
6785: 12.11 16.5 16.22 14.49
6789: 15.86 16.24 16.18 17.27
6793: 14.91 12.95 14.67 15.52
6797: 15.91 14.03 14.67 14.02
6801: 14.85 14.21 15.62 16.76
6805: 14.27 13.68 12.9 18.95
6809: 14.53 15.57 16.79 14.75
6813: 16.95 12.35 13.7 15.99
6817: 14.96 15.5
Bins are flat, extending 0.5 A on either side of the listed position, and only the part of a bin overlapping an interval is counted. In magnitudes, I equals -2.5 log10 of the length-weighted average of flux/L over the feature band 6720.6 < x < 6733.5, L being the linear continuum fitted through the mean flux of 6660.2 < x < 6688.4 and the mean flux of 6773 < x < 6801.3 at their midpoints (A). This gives -0.05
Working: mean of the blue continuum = 14.4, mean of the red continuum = 14.3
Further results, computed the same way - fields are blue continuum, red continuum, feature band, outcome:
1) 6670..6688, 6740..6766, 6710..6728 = -0.03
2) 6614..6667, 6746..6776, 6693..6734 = -0.03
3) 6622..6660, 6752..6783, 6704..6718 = -0.03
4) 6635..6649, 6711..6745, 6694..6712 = 0.02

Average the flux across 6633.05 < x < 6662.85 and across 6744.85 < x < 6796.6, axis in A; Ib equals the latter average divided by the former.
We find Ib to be 1.06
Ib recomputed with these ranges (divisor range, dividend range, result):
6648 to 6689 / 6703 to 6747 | 1.10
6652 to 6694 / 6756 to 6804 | 1.05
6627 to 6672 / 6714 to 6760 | 1.08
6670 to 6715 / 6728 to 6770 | 1.05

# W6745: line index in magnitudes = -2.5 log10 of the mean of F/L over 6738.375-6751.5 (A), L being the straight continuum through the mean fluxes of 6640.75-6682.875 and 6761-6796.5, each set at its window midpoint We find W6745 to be -0.11 mag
